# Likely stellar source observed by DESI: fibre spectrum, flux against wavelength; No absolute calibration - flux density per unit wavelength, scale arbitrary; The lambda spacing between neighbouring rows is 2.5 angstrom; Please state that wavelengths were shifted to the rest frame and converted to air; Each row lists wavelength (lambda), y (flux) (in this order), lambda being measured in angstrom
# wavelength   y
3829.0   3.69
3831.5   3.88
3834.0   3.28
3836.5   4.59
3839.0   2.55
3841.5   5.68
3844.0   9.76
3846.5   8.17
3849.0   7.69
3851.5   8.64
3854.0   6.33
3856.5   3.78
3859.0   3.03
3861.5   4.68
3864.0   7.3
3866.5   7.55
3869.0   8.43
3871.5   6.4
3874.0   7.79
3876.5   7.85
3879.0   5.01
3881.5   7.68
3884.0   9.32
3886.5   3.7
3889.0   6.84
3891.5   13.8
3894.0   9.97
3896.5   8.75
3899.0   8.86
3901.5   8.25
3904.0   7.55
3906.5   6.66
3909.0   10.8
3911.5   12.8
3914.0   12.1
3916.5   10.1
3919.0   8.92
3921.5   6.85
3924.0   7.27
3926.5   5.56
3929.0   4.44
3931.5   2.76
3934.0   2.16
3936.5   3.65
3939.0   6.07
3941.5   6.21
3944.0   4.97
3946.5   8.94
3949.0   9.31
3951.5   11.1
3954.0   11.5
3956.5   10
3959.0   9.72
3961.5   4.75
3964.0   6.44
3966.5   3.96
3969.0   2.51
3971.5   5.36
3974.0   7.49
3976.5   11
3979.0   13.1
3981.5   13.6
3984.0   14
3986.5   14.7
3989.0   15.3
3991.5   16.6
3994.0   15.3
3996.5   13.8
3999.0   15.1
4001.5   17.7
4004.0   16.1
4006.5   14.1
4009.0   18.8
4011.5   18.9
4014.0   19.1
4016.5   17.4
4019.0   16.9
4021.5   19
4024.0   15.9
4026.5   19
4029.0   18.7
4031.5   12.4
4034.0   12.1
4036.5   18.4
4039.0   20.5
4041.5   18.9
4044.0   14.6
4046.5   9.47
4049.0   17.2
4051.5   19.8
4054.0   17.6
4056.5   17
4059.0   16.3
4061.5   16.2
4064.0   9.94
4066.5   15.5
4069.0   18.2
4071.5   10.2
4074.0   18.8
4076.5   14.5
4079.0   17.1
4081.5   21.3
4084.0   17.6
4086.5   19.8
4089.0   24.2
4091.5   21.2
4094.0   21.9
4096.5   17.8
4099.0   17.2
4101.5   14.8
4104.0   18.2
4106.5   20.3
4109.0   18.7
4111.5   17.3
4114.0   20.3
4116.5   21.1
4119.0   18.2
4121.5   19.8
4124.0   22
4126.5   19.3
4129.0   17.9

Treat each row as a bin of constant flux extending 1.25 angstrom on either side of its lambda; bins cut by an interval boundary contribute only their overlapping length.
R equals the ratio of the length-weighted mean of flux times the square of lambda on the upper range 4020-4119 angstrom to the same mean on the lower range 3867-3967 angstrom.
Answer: 2.44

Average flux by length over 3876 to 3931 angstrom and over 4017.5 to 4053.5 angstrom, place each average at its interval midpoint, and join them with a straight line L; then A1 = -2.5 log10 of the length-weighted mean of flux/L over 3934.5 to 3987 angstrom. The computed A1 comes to 0.40 mag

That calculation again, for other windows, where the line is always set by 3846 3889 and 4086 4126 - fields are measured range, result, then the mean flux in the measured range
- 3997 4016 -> -0.20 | 17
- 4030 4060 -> 0.00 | 16.2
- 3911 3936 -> 0.33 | 7.02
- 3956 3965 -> 0.47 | 7.57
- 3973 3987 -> 0.04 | 12.3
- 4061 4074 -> 0.21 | 14.3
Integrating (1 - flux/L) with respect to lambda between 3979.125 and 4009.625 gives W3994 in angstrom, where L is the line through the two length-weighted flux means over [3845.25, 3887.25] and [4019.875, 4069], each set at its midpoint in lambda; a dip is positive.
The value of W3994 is -3.7 angstrom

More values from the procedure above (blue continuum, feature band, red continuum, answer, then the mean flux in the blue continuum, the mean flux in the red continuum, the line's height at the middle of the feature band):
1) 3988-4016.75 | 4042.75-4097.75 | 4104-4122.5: 3.5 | 16.5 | 19.3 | 18.2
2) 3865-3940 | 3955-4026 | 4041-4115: -2.1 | 7.6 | 17.4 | 12.5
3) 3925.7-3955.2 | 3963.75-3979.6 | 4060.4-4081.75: 3.2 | 6.39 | 15.5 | 8.57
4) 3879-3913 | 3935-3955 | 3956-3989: 3.2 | 8.73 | 9.19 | 9.02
